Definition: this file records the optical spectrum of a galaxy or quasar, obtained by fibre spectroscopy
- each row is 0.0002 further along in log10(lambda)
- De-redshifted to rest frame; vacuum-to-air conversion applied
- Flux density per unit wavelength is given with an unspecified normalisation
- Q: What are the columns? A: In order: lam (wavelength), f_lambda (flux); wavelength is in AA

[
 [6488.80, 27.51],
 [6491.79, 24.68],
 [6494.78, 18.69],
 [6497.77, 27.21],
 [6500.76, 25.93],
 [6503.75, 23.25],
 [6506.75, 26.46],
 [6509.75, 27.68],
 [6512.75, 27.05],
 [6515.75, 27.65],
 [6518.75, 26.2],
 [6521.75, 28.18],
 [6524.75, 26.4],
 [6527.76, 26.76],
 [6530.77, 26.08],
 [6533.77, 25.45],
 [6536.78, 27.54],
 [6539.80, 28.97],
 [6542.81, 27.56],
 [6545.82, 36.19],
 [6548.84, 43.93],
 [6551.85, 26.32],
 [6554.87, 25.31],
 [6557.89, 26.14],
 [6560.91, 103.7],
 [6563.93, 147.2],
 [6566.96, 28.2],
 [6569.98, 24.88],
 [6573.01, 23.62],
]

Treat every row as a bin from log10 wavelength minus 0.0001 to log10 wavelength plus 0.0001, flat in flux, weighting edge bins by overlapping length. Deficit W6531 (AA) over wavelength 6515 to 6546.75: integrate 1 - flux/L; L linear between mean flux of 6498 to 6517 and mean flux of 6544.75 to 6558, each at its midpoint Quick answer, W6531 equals 1.7 AA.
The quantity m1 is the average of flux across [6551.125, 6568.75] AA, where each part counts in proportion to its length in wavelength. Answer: 60.4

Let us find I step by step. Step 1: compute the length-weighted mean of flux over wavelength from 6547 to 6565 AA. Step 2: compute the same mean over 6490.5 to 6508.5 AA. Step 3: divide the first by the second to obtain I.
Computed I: 2.4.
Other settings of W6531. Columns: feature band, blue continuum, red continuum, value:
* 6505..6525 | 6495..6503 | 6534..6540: -0.8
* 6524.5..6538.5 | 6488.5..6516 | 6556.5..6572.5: 5.4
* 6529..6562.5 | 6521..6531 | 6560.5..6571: 9.9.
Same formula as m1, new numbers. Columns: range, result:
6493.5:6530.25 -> 26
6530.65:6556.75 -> 29.9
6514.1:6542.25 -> 27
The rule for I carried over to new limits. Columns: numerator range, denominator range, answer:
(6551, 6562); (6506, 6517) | 1.63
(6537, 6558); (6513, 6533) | 1.14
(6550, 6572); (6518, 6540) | 2.00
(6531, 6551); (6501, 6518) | 1.18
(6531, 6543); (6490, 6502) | 1.13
